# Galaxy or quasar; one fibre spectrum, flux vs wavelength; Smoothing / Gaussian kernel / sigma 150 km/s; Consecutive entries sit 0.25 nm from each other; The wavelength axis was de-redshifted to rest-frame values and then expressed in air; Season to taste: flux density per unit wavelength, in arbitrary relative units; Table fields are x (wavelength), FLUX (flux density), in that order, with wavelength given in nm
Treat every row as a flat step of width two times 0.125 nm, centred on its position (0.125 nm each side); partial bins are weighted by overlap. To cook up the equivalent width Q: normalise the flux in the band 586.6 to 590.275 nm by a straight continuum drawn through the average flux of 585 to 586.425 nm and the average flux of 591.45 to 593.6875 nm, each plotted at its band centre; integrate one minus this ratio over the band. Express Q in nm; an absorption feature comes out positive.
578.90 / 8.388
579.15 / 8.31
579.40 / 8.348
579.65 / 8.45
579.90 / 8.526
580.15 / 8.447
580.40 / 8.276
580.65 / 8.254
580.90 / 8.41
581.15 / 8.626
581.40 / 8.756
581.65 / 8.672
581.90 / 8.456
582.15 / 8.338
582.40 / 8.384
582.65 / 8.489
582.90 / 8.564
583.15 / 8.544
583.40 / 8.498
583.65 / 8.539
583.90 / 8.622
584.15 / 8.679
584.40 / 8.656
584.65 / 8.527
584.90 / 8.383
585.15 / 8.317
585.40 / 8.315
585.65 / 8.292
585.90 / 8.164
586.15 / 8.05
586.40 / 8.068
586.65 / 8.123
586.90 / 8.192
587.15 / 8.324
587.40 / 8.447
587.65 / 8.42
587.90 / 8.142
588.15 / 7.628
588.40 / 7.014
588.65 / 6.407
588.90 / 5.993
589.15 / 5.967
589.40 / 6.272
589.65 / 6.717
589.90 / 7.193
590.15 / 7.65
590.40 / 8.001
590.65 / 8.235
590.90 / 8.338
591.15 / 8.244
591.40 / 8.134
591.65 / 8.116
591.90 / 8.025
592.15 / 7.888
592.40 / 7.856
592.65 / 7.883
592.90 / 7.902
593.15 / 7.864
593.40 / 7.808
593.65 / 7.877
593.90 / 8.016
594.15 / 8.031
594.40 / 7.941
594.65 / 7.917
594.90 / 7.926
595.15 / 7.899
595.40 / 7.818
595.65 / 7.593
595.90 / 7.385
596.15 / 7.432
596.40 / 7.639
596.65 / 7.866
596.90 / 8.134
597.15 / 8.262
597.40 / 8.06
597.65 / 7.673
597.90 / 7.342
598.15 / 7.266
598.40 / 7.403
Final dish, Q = 0.34 nm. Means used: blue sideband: 8.21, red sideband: 7.92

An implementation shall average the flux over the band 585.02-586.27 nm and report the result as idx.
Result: 8.23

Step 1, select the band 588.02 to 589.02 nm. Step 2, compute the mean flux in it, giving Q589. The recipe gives 6.77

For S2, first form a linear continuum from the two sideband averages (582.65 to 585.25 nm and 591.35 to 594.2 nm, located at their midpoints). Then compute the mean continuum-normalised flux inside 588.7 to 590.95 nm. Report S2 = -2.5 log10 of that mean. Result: 0.15 mag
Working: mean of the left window 8.53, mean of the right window 7.94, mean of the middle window 7.09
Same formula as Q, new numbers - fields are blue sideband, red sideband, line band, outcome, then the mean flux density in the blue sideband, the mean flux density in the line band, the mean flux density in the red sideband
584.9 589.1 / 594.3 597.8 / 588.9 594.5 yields 0.106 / 7.85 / 7.69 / 7.82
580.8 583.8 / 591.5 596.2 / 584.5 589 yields 0.176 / 8.52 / 7.95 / 7.86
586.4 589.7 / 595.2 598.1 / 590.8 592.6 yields -0.127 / 7.4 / 8.07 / 7.74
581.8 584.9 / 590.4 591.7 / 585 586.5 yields 0.038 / 8.52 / 8.21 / 8.2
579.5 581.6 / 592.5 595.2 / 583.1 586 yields -0.054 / 8.47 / 8.46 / 7.91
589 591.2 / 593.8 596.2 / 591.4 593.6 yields -0.103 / 7.36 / 7.93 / 7.8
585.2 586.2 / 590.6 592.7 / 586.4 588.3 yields 0.006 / 8.23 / 8.16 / 8.08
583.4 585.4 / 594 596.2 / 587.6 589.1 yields 0.201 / 8.52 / 7.14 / 7.79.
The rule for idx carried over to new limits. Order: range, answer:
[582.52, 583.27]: 8.53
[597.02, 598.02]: 7.84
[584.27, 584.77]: 8.59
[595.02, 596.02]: 7.68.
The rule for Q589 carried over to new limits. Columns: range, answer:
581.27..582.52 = 8.52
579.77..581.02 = 8.38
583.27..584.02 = 8.55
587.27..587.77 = 8.43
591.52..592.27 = 8.01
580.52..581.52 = 8.51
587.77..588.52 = 7.6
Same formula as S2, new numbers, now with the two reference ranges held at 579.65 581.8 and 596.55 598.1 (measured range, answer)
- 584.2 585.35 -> -0.02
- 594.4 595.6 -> 0.01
